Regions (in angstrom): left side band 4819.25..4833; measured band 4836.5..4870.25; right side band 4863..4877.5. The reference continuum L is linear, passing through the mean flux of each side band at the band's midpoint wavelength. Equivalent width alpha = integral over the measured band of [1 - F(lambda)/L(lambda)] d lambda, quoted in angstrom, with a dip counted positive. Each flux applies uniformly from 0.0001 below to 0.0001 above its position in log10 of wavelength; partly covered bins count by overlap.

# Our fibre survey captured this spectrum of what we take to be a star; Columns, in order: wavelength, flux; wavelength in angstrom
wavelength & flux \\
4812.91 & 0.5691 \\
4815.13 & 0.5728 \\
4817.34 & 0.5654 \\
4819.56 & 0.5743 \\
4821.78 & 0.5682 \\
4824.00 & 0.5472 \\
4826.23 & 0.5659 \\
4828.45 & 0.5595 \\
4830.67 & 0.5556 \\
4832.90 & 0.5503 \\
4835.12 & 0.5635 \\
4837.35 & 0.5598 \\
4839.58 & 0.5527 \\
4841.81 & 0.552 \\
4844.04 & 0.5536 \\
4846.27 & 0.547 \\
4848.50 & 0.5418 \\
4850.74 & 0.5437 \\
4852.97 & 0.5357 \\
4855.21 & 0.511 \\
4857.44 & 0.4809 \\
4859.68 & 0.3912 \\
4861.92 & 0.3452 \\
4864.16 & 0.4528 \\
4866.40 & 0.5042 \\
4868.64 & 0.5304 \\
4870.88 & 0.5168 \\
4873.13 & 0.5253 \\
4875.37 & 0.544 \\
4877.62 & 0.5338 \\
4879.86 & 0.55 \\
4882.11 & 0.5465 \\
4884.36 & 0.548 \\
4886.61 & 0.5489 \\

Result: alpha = 1.6 angstrom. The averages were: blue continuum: 0.56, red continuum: 0.513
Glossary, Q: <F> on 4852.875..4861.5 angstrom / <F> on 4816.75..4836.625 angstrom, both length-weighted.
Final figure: 0.82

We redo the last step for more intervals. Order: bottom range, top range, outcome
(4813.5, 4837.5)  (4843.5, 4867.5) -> 0.87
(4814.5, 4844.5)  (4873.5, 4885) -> 0.97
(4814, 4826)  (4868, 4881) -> 0.94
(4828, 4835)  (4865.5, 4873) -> 0.93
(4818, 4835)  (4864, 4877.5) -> 0.92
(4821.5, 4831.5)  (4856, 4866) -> 0.76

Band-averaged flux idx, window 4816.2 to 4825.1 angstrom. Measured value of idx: 0.564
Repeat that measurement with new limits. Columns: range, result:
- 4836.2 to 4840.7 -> 0.556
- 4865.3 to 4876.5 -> 0.524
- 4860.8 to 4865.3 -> 0.399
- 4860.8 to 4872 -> 0.47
